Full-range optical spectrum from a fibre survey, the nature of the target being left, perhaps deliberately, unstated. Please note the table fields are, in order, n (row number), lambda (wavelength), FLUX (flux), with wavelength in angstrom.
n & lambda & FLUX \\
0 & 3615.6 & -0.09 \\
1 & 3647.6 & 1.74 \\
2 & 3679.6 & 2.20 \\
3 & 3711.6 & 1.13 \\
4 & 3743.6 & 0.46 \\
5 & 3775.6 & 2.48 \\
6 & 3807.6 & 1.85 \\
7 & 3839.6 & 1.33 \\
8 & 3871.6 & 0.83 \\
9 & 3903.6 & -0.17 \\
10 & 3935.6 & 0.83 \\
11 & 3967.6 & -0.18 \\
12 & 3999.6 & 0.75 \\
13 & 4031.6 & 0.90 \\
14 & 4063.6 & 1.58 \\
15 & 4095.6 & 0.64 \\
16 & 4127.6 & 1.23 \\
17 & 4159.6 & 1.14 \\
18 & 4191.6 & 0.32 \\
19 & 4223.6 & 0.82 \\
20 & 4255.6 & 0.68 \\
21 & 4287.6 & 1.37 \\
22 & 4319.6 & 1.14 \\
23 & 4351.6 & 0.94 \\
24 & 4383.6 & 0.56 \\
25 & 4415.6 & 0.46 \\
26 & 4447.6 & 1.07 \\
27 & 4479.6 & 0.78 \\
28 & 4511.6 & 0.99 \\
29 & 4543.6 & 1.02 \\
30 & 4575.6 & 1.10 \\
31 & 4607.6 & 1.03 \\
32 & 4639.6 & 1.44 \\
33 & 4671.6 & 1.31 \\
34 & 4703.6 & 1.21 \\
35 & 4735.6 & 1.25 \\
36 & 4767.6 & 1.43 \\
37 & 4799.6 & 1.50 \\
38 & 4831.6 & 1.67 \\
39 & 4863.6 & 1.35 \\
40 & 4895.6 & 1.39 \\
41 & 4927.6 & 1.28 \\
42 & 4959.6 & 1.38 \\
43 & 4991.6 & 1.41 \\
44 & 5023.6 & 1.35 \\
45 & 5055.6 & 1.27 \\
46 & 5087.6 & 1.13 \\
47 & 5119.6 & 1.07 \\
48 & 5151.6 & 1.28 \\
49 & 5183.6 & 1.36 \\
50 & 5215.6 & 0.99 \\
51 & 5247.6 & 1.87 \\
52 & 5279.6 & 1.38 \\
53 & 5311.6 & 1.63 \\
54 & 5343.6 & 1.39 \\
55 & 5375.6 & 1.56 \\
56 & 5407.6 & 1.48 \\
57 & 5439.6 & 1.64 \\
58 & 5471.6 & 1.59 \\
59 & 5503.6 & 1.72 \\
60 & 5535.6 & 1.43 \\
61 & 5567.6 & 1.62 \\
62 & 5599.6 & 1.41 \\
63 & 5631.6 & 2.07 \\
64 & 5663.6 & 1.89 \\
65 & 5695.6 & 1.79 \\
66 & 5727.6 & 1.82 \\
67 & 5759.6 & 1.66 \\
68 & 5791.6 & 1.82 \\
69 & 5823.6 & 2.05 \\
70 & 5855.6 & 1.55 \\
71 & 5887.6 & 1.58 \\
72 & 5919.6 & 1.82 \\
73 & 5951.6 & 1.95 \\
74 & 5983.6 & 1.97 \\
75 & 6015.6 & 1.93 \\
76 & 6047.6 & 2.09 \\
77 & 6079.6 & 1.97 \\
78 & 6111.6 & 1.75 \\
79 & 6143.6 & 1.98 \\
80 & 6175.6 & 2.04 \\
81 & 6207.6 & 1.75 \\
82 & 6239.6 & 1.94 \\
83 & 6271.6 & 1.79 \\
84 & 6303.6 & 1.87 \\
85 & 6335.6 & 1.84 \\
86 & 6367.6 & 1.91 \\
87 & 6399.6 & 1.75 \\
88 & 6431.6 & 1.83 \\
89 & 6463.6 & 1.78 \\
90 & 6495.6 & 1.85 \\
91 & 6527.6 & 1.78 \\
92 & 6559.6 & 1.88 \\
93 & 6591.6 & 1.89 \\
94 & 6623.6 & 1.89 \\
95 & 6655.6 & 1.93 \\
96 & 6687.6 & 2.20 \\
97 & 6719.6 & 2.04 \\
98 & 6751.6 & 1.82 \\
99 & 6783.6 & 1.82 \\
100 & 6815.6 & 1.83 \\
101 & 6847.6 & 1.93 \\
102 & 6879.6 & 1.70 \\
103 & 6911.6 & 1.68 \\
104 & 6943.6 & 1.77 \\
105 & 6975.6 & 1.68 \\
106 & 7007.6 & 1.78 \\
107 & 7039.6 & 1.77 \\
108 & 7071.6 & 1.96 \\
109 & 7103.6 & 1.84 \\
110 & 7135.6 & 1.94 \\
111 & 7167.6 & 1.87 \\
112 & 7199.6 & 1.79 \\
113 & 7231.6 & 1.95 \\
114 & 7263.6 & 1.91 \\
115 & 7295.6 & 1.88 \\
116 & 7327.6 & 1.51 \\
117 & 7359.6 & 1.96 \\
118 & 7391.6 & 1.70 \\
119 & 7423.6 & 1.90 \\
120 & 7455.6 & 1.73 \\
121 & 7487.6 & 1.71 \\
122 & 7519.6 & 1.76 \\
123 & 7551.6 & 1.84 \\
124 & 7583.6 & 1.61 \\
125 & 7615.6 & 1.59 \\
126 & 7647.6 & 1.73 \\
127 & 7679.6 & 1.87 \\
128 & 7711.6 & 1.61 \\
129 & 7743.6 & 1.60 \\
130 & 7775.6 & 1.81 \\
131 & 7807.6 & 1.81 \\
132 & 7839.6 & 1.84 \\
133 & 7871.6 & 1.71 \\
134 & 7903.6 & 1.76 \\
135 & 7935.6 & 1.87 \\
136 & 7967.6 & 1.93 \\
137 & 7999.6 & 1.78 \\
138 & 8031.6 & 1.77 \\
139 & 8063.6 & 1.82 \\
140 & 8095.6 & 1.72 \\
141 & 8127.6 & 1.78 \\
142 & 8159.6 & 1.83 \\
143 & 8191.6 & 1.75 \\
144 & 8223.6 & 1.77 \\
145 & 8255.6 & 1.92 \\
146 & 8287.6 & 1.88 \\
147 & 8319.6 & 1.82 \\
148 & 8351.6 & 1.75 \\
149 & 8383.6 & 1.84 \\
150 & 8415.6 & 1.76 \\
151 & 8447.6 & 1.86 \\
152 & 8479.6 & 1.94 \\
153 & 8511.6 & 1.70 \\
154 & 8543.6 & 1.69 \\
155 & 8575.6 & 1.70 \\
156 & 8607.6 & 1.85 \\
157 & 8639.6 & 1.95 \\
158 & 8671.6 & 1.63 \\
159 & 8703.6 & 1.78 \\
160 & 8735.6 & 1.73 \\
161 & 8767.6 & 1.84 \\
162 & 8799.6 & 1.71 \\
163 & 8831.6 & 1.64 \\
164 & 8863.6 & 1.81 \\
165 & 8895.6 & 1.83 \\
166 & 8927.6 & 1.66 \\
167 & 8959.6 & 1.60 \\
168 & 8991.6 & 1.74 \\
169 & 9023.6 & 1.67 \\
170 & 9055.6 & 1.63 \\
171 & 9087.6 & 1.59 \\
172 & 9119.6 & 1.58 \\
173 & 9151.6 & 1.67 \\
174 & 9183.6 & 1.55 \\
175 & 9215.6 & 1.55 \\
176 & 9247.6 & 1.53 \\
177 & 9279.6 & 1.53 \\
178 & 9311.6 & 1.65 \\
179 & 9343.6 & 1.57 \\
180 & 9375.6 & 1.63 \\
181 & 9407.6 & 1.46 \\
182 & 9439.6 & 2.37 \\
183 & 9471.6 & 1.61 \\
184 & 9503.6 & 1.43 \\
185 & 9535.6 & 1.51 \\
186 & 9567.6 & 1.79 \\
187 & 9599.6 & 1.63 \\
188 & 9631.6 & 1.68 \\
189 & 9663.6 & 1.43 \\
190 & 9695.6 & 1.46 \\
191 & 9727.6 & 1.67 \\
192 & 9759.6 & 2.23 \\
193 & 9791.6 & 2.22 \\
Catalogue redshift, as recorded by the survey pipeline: 0.489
